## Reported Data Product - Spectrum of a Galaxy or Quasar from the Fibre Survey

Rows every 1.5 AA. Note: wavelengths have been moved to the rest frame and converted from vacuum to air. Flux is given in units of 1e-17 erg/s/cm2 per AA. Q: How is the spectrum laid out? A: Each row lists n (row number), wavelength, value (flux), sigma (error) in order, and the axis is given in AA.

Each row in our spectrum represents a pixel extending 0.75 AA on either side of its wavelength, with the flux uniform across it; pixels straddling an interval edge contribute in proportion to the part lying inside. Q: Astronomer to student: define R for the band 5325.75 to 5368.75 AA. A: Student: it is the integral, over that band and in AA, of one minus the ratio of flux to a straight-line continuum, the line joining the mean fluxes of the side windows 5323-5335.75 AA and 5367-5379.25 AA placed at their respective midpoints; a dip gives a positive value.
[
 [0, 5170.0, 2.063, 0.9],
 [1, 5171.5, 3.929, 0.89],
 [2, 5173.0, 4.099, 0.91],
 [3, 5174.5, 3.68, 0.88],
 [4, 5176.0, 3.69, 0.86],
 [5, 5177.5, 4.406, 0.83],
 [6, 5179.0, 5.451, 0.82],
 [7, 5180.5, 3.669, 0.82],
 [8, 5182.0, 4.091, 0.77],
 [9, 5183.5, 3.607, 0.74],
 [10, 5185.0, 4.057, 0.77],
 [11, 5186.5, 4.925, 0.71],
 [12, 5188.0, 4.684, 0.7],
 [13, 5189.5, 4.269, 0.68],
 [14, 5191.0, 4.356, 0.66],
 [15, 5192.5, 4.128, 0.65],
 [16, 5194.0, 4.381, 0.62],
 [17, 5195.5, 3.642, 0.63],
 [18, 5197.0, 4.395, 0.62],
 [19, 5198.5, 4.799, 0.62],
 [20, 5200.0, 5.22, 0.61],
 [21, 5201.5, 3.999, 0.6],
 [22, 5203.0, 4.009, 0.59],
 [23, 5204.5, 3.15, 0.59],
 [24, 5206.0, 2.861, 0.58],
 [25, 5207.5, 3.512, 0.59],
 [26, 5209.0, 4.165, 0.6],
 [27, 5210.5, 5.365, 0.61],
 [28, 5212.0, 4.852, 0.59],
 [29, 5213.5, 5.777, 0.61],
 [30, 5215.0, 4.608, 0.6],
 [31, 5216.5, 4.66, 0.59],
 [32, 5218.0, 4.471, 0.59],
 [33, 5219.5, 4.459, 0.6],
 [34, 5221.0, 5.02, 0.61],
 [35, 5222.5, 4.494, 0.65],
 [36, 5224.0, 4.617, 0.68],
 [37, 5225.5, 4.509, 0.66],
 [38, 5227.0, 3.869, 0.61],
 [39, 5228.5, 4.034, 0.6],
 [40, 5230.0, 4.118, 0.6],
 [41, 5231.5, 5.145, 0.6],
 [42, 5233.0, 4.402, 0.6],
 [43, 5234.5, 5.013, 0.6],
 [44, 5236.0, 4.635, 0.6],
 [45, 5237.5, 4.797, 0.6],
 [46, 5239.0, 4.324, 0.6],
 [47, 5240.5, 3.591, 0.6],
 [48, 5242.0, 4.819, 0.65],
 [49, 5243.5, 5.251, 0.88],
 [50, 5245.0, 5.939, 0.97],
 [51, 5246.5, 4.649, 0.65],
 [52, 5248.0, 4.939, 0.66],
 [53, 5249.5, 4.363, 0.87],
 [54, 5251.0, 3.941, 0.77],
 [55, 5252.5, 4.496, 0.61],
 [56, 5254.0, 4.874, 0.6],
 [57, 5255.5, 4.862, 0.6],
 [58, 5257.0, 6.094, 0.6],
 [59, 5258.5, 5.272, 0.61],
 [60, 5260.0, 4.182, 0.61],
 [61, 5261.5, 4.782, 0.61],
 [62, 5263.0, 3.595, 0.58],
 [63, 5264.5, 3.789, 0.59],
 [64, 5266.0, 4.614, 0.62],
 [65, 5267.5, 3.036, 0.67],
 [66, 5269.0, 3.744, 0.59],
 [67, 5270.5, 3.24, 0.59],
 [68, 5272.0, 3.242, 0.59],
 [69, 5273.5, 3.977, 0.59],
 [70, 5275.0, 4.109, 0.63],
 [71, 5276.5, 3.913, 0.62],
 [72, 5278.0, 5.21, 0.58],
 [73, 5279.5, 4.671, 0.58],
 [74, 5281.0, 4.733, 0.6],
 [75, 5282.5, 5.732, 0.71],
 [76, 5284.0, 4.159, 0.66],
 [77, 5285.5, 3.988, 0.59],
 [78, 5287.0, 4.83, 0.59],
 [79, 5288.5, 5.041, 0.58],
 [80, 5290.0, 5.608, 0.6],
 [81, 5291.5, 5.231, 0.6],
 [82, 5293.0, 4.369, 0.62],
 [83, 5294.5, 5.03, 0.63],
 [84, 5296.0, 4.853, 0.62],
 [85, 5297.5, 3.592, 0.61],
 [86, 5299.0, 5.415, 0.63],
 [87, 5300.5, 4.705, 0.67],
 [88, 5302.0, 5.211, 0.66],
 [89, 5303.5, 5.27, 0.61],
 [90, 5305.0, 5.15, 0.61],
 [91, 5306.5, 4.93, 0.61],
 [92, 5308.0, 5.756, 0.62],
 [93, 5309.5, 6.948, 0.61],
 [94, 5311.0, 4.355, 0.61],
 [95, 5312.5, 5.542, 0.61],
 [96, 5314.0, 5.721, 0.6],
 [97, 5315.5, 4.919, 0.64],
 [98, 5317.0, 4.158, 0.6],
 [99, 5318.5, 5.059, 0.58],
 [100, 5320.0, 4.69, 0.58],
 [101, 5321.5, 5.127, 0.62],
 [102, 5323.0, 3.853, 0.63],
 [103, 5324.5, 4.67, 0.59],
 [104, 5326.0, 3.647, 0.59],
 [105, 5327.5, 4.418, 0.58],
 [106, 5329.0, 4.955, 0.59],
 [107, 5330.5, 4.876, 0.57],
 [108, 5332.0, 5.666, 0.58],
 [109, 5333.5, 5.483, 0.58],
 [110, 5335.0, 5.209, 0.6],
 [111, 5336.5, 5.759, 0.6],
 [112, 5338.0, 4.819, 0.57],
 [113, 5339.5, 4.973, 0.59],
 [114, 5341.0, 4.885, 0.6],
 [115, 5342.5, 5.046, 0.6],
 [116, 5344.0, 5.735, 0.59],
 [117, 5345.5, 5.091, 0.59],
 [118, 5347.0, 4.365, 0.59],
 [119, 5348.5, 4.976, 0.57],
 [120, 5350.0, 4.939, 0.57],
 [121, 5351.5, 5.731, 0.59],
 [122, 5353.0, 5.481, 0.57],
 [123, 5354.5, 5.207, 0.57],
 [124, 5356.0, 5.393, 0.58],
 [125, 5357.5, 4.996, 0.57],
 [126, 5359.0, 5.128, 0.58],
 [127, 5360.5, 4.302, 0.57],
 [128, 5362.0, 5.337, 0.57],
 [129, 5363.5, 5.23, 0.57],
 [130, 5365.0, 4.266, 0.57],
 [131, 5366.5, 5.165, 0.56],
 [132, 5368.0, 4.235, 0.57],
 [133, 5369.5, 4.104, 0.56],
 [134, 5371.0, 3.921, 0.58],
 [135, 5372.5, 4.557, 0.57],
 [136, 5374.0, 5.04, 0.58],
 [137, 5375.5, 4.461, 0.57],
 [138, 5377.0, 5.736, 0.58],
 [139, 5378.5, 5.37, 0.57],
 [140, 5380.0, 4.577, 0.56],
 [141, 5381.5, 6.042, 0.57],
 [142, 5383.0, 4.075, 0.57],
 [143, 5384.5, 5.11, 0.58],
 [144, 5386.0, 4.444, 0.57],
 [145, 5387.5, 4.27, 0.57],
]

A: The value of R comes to -2.4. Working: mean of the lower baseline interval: 4.81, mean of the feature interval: 5.03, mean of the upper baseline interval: 4.69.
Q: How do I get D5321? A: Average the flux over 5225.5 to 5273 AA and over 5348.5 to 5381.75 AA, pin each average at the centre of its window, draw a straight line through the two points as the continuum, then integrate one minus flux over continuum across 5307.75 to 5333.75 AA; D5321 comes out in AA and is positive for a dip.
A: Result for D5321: -1.2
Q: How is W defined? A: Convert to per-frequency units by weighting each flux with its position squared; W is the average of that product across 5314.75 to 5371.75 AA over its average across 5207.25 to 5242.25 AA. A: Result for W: 1.12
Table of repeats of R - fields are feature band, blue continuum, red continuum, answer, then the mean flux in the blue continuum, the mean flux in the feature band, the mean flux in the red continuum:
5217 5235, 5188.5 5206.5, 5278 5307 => -0.6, 4.13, 4.51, 4.88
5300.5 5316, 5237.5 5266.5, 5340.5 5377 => -1.8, 4.66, 5.35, 4.92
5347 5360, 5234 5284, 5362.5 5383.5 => -1.2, 4.49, 5.16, 4.78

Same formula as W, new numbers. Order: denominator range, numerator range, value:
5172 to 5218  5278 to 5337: 1.21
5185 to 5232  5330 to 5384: 1.20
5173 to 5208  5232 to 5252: 1.15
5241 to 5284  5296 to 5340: 1.14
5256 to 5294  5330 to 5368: 1.18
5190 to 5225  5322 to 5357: 1.20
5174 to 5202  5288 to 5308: 1.21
